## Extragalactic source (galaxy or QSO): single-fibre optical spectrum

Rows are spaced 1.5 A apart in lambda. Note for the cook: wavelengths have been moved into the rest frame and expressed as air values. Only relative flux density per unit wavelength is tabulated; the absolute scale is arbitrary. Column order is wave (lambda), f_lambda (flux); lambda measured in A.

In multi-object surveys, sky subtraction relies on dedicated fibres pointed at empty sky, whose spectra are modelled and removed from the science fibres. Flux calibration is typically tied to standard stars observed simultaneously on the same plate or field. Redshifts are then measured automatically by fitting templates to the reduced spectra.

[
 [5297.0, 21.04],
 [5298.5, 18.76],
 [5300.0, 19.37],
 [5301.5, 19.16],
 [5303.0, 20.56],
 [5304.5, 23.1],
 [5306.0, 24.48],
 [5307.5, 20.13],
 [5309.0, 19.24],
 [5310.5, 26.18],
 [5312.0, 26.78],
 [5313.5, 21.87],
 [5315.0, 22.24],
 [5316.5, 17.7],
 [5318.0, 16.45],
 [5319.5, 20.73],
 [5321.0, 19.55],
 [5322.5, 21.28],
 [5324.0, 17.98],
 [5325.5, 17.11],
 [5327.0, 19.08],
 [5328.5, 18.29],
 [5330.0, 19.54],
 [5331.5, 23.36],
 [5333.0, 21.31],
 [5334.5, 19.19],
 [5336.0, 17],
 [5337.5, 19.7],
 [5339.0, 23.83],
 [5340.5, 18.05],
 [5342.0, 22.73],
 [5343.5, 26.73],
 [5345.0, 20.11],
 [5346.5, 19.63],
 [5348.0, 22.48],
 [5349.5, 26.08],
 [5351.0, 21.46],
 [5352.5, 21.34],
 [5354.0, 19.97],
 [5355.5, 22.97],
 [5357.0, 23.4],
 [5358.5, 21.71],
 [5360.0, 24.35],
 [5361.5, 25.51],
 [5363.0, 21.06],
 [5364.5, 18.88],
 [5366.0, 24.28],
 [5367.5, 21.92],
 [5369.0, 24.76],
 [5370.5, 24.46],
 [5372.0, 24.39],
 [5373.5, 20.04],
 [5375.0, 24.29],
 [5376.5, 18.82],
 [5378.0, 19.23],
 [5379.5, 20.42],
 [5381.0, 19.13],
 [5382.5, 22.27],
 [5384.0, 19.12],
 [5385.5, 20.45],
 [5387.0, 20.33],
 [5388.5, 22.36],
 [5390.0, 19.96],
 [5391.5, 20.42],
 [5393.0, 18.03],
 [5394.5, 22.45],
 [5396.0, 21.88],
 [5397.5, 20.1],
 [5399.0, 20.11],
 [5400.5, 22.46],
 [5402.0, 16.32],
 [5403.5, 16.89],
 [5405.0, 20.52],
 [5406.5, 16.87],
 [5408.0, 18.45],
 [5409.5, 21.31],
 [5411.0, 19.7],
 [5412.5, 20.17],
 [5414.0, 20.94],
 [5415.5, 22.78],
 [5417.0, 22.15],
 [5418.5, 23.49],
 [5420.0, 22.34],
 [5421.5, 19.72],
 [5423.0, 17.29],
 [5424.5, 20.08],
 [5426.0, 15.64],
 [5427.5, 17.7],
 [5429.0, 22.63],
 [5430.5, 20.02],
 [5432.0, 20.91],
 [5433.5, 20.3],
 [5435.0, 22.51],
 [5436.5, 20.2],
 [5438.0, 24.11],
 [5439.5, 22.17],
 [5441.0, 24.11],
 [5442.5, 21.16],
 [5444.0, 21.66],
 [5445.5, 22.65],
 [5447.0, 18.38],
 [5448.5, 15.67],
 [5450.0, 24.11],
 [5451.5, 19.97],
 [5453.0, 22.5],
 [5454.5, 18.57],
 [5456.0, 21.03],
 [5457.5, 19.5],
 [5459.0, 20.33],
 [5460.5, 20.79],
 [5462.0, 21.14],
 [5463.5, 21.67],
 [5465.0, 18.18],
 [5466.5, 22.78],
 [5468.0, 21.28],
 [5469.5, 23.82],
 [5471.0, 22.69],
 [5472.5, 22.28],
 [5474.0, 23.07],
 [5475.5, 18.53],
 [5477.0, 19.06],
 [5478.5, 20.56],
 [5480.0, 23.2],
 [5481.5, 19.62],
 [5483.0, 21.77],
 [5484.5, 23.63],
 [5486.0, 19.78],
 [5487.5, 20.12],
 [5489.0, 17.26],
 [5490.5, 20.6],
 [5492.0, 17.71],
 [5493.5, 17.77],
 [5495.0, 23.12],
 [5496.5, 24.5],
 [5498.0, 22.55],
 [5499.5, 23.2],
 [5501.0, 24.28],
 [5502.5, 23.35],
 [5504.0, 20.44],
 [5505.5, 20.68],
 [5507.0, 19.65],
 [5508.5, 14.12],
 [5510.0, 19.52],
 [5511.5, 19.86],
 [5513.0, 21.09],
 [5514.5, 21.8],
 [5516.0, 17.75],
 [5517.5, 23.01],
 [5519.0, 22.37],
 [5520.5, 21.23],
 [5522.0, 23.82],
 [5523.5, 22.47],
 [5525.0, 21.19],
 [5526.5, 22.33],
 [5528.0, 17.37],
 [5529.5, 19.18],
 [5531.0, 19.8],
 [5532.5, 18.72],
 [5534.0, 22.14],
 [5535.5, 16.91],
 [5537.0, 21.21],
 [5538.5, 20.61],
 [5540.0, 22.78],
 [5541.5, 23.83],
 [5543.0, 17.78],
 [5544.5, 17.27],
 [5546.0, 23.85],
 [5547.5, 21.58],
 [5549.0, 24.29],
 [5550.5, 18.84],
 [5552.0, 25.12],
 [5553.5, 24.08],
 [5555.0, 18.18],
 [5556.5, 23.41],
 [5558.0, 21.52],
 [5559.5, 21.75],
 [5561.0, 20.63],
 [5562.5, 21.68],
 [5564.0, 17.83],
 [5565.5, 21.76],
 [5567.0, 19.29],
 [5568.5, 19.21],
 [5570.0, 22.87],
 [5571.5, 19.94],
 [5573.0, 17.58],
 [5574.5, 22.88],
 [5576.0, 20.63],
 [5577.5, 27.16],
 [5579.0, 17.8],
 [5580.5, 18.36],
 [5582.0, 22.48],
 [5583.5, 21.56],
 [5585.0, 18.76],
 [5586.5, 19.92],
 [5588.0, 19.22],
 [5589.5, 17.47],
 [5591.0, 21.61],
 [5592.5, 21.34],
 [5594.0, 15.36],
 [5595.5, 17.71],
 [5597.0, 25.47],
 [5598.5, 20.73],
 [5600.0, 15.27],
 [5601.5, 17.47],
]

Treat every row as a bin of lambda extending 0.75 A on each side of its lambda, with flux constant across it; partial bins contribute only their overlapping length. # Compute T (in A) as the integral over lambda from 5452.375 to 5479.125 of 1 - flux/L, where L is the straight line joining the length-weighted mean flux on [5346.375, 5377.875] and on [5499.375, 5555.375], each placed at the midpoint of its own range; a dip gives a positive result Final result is 0.6 A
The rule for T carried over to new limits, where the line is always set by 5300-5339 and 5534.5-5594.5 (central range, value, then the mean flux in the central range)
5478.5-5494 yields 0.3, 20.2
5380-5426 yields 0.9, 20.2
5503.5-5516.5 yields 0.8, 19.4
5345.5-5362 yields -1.6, 22.5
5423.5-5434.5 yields 0.5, 19.6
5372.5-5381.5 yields 0.0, 20.5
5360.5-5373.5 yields -1.5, 23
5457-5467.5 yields 0.0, 20.7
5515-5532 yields -0.2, 20.9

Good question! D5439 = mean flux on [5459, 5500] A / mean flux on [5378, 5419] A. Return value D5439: 1.04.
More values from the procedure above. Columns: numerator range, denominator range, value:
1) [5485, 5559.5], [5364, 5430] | 1.02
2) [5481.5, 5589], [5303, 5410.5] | 0.99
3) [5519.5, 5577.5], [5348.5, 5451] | 1.00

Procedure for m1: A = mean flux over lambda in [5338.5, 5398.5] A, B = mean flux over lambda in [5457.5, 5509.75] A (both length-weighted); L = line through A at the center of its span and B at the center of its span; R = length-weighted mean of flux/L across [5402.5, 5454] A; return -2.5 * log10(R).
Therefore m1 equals 0.04 mag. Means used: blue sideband 21.7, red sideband 21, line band 20.5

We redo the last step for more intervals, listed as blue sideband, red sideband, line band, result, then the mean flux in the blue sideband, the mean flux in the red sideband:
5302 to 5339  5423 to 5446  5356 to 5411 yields -0.013 mag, 20.6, 20.9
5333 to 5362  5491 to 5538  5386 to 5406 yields 0.075 mag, 21.9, 20.7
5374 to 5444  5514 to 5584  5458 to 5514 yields -0.007 mag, 20.5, 21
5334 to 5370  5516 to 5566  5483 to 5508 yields 0.011 mag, 22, 21.1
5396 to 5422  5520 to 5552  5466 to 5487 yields -0.047 mag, 20.3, 20.9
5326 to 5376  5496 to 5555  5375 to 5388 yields 0.075 mag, 21.8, 21.1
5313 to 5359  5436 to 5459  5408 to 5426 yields 0.019 mag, 20.7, 21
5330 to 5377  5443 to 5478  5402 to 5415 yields 0.116 mag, 22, 20.9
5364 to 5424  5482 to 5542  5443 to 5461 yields 0.018 mag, 20.7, 20.8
